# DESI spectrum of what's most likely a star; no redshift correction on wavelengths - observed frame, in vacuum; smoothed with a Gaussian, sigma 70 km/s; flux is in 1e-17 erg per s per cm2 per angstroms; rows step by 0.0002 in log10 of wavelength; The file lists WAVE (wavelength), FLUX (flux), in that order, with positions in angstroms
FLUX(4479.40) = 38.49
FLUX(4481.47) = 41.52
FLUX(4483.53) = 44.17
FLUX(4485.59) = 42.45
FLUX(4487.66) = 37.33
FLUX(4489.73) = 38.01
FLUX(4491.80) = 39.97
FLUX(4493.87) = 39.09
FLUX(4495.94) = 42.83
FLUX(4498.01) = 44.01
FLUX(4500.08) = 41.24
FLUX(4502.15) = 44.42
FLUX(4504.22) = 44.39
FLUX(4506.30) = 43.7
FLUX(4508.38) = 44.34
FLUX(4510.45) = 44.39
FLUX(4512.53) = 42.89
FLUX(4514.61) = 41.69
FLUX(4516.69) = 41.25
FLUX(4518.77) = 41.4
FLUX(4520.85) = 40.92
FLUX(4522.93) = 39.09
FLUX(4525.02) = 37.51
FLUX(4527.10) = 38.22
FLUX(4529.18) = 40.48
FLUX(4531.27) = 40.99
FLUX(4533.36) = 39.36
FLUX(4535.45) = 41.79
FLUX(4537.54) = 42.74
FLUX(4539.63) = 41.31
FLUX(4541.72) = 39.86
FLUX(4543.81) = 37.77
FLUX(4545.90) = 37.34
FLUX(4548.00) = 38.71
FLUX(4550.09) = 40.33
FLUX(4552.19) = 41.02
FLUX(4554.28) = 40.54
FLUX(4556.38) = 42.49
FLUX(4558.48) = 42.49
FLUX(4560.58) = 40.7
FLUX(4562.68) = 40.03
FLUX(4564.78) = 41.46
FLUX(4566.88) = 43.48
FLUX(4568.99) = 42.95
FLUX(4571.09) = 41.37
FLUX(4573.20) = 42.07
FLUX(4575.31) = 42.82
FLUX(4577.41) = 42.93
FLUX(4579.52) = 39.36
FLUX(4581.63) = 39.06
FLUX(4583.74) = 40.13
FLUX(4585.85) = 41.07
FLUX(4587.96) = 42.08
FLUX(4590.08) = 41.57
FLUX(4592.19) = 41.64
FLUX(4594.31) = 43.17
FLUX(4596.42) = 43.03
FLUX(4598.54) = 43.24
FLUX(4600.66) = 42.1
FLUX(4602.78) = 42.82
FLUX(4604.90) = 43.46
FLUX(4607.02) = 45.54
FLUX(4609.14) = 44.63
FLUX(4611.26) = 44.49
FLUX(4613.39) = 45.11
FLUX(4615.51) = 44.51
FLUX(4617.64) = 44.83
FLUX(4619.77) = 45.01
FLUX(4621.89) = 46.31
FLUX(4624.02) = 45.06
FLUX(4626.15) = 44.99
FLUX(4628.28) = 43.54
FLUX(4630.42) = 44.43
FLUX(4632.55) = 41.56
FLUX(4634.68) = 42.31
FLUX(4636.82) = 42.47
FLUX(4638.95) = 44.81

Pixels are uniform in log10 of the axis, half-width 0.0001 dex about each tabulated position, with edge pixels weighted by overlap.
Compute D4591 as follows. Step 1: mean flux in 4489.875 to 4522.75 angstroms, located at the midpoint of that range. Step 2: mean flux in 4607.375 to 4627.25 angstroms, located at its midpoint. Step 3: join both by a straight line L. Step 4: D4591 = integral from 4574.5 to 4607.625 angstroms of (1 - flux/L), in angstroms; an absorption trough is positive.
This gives 1.71 angstroms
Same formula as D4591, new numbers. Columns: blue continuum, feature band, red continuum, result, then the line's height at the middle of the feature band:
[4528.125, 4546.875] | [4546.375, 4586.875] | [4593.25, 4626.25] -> 0.6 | 41.8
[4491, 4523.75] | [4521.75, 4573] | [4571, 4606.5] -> 1.9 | 42.1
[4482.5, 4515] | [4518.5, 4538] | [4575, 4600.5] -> 0.9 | 42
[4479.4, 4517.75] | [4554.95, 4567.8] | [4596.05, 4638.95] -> 0.4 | 43.1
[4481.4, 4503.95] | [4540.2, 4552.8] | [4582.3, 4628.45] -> 1.0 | 42.5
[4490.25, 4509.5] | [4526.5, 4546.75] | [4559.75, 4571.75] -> 1.0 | 42.1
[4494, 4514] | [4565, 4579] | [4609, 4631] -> 0.6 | 44.2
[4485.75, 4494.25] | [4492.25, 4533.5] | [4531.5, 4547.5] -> -2.3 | 39.4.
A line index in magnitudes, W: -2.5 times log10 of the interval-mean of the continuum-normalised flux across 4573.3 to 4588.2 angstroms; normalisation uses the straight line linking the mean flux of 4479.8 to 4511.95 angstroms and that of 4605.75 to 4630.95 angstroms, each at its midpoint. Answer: 0.07 mag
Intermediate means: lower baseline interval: 42.1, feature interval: 41.1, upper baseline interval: 44.9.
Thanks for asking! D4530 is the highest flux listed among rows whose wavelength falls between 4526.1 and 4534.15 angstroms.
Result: 40.99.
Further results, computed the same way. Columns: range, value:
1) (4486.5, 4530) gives 44.42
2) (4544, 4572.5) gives 43.48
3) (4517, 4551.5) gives 42.74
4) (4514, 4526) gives 41.69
